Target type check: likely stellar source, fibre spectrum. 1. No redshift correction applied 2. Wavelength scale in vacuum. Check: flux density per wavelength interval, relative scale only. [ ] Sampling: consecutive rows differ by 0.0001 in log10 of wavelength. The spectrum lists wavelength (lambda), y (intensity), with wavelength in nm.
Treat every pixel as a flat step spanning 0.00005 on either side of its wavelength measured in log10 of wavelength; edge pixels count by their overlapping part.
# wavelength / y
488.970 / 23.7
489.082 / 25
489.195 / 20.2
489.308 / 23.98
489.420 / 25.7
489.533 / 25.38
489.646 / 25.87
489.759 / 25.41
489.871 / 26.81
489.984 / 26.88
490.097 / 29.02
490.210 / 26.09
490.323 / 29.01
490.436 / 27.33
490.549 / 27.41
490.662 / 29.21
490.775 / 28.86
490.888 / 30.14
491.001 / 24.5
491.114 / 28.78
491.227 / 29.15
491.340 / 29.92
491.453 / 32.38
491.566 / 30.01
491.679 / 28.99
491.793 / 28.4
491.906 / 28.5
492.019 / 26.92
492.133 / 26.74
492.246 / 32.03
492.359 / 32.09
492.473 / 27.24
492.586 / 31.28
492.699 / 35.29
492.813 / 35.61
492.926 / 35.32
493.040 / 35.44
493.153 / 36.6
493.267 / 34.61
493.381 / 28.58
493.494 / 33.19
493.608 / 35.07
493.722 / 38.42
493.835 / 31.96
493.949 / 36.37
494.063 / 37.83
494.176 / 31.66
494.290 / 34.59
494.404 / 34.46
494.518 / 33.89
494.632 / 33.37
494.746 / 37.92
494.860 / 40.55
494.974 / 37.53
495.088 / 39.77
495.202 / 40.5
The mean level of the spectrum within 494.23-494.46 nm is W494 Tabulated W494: 34.4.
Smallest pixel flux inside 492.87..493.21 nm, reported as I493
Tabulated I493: 35.32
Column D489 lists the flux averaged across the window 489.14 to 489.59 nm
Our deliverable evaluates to 23.8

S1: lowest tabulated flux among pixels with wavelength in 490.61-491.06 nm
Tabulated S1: 24.5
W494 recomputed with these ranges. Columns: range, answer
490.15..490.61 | 27.5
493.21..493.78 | 34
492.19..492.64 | 30.7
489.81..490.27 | 27.2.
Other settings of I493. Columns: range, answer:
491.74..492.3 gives 26.74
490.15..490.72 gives 26.09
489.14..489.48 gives 20.2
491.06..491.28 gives 28.78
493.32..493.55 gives 28.58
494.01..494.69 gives 31.66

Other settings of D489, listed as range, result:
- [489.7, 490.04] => 26.4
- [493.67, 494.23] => 35.3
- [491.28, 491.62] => 30.8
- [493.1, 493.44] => 33.2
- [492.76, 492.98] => 35.5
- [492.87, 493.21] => 35.8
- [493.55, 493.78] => 36.7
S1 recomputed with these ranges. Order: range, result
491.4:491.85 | 28.4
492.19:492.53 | 27.24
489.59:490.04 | 25.41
